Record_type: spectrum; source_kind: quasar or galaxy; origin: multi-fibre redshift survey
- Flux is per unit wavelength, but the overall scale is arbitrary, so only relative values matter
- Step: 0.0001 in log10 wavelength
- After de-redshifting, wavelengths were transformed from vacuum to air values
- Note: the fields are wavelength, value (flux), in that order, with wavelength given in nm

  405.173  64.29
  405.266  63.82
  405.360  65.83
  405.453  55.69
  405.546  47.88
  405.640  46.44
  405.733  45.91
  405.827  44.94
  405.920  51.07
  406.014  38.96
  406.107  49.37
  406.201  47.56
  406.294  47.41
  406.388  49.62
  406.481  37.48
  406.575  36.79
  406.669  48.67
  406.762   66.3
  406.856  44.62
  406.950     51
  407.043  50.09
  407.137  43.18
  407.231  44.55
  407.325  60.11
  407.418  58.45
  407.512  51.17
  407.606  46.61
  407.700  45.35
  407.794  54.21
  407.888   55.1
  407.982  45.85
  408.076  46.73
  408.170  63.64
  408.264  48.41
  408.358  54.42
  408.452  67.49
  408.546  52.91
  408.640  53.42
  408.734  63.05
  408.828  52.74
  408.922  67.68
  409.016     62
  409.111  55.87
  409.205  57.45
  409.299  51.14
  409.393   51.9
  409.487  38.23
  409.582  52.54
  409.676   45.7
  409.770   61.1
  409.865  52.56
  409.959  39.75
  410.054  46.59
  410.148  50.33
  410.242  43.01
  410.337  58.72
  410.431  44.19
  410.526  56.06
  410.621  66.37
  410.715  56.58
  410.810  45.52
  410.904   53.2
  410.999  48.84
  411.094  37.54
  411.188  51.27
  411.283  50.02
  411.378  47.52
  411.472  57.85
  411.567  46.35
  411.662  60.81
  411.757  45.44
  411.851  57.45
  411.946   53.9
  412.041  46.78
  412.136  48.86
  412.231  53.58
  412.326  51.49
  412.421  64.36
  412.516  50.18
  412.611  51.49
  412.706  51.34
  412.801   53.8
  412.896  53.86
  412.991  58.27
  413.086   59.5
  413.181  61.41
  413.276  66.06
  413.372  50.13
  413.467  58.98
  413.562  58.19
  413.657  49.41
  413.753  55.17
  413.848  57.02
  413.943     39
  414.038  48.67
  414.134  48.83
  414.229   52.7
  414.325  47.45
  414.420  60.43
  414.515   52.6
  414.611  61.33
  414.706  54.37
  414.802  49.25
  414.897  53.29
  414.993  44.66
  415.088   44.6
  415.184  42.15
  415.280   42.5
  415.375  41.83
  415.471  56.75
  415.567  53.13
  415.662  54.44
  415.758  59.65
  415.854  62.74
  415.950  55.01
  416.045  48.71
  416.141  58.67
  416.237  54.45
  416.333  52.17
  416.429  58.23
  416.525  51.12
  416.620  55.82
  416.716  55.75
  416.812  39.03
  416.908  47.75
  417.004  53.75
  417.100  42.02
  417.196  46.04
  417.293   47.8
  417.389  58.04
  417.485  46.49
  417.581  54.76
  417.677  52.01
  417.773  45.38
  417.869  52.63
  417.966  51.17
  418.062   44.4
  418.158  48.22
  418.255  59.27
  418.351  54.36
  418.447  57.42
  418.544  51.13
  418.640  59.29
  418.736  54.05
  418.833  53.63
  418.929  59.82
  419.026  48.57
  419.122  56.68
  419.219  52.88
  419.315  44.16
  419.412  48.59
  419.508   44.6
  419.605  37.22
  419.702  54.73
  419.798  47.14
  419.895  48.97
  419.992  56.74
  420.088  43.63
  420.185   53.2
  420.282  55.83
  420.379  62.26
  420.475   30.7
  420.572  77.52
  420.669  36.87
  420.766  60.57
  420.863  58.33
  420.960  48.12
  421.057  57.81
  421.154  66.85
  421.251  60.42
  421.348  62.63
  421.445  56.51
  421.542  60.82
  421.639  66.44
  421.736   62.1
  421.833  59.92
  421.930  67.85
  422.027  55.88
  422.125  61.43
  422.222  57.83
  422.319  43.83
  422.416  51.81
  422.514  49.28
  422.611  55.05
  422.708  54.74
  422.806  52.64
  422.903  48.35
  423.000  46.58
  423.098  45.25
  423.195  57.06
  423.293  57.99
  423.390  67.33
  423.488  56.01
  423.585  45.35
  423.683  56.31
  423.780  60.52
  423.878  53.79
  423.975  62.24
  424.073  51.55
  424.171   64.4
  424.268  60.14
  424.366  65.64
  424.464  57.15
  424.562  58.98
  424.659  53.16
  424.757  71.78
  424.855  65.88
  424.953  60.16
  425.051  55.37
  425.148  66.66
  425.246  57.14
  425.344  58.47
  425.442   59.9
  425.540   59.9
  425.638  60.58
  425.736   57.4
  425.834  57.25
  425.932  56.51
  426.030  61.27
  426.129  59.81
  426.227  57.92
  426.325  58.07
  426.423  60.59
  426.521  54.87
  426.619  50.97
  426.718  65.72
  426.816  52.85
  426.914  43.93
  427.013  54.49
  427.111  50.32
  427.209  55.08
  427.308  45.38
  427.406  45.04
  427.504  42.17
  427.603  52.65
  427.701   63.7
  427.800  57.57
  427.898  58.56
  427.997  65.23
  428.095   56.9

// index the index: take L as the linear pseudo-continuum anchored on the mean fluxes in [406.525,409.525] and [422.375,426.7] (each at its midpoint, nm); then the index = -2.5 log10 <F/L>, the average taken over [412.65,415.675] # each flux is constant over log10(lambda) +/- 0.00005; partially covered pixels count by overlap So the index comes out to 0.04 mag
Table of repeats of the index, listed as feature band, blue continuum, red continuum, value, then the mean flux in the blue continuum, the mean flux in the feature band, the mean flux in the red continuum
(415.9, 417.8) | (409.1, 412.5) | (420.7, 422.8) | 0.07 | 51.3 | 51.2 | 57.7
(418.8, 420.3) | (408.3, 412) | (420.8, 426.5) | 0.12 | 52.7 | 50.3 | 58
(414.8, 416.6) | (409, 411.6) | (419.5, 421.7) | 0.02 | 50.9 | 51.9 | 54.5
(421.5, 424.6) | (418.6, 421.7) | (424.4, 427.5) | -0.02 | 54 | 56.7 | 57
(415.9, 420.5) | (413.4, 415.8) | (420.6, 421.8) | 0.08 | 51.4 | 51.2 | 58.5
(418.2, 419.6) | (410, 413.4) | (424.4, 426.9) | 0.07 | 52.7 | 52.6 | 59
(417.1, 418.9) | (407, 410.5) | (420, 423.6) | 0.06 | 52.3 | 51.8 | 55.6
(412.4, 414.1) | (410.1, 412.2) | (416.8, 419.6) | -0.07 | 51.2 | 54.6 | 50.8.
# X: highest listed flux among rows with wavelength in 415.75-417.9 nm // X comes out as 62.74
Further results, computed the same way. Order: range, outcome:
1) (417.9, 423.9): 77.52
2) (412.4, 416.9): 66.06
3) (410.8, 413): 64.36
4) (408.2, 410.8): 67.68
